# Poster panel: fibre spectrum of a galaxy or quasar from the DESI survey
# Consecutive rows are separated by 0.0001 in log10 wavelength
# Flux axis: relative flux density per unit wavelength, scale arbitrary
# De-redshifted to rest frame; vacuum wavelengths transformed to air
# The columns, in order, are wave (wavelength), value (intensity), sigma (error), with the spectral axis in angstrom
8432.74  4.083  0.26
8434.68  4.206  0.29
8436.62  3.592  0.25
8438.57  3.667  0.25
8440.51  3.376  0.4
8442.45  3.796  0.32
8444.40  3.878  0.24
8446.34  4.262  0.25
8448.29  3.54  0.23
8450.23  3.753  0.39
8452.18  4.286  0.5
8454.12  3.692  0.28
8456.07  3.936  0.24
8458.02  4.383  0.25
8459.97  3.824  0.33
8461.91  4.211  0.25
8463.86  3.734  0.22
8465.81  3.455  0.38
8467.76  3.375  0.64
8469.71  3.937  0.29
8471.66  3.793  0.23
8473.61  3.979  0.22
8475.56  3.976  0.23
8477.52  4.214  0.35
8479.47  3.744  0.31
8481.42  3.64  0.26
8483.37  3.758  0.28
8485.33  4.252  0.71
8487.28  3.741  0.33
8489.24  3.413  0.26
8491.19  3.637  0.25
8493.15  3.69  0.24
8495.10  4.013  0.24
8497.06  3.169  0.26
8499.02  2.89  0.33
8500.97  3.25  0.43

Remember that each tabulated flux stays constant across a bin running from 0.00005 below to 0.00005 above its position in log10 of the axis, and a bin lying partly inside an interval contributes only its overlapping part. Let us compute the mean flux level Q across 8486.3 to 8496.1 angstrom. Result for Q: 3.7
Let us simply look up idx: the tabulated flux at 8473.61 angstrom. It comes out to 3.979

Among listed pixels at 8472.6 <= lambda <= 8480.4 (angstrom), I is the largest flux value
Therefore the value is 4.214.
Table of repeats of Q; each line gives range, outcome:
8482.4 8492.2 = 3.76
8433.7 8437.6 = 3.9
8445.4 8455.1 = 3.91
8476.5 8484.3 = 3.84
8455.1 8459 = 4.15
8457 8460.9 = 4.1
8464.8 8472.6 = 3.64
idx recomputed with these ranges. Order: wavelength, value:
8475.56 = 3.976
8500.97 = 3.25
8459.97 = 3.824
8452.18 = 4.286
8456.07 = 3.936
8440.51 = 3.376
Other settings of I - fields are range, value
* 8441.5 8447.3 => 4.262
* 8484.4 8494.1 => 4.252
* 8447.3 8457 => 4.286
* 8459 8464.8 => 4.211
